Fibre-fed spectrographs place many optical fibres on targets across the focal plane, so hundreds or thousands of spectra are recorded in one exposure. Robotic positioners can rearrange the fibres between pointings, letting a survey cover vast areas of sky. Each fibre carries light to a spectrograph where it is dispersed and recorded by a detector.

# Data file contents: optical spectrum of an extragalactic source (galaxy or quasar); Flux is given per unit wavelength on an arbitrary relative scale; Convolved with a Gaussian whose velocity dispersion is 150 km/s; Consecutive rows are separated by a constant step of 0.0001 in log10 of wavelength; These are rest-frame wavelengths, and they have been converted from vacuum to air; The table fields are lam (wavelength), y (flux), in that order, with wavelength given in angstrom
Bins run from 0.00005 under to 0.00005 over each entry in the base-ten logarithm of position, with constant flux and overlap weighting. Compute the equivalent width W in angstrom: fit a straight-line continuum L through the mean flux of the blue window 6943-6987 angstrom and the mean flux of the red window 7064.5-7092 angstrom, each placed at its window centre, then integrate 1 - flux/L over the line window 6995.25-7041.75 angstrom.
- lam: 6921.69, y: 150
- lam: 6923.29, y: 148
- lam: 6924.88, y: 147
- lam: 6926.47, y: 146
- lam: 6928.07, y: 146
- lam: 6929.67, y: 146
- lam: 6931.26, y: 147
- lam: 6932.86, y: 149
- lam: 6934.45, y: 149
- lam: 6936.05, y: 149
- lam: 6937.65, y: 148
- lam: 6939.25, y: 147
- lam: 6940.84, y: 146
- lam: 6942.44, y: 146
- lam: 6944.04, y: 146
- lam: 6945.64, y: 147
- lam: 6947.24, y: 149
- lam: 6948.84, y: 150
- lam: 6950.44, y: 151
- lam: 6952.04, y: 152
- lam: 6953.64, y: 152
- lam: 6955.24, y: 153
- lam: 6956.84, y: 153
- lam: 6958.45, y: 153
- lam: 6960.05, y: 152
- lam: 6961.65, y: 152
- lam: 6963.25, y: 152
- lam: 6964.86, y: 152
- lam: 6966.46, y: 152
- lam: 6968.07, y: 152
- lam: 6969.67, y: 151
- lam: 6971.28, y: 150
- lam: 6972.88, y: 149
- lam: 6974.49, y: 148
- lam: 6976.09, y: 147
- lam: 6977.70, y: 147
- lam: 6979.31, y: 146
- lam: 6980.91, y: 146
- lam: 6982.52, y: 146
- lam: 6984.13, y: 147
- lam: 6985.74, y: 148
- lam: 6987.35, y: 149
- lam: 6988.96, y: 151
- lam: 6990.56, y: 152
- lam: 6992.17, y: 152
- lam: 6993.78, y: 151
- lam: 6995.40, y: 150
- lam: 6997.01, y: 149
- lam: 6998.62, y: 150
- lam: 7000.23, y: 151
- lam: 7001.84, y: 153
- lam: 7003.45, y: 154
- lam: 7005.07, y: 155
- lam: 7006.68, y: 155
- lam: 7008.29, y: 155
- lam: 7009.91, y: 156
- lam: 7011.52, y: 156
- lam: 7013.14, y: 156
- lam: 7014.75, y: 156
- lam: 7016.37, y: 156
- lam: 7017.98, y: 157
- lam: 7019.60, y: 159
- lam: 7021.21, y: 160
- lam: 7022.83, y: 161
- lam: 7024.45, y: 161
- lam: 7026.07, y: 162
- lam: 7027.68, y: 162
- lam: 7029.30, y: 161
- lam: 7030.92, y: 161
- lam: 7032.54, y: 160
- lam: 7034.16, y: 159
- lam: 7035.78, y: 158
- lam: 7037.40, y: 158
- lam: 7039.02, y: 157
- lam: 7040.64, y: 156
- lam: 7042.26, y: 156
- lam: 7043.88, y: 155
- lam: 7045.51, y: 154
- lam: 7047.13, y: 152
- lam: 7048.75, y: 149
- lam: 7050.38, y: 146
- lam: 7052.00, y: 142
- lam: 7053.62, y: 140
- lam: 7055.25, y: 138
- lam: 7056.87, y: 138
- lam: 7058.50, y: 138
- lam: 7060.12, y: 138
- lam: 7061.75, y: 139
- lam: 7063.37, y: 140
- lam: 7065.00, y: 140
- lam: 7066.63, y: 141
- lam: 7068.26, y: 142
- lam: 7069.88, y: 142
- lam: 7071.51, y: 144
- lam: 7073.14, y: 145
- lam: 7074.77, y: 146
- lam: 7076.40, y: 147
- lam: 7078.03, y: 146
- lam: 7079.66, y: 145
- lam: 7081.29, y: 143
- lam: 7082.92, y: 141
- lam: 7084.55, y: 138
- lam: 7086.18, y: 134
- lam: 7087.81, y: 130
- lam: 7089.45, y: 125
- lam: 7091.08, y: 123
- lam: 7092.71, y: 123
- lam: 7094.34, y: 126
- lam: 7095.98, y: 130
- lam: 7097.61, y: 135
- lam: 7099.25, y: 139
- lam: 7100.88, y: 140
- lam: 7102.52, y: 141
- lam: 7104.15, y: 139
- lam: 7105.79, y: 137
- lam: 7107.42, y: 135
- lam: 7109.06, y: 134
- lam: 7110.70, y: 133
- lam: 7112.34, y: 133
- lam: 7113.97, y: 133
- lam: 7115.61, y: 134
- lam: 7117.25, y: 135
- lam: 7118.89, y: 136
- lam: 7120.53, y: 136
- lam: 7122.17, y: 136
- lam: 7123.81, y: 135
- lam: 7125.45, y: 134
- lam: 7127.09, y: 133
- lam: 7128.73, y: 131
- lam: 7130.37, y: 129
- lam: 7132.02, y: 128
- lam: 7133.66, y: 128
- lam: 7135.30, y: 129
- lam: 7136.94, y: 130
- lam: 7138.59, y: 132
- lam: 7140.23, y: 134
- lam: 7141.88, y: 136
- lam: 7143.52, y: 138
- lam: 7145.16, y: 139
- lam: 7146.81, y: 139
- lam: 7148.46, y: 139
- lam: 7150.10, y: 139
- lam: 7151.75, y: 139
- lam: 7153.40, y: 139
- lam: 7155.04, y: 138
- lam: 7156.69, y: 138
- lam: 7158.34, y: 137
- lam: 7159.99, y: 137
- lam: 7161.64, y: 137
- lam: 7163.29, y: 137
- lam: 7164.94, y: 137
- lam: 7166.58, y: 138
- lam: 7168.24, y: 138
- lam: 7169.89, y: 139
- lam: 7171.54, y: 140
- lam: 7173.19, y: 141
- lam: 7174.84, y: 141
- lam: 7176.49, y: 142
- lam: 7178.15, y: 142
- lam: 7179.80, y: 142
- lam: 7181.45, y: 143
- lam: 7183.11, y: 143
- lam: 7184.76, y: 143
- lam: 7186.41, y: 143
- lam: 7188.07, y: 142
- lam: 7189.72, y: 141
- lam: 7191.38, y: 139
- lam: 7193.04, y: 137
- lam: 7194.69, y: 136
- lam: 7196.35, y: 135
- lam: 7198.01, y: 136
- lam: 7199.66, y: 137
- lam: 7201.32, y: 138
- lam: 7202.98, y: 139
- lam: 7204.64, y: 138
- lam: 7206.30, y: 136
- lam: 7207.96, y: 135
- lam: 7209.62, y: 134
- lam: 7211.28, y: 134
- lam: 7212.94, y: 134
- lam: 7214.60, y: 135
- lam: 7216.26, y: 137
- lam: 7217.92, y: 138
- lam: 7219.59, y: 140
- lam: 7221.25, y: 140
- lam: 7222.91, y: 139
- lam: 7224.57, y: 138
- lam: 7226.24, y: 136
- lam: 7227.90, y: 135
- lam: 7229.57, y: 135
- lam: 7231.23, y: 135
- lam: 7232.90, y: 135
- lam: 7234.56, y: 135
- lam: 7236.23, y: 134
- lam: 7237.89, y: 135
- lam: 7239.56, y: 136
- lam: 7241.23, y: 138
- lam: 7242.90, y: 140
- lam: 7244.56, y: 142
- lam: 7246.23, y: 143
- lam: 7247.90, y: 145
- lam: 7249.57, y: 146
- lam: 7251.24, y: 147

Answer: -3.8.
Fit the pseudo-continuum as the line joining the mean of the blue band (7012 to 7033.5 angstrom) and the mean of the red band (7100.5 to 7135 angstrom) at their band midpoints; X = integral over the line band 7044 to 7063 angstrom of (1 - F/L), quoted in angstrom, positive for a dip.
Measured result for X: 1.0 angstrom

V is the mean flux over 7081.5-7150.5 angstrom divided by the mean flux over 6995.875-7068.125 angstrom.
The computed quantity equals 0.88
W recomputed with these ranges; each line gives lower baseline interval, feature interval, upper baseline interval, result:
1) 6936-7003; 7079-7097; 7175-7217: 1.4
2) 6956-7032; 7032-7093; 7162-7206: 1.7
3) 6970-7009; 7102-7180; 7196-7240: 2.6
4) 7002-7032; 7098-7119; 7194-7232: 1.7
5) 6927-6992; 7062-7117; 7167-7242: 2.4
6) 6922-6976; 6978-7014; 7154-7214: -1.0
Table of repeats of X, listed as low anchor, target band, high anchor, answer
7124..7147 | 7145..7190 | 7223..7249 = -1.8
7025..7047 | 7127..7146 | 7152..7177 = 1.4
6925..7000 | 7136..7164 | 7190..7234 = 0.6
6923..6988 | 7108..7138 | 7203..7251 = 2.0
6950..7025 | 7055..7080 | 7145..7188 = 0.8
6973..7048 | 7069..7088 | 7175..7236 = 0.8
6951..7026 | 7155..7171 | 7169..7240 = 0.4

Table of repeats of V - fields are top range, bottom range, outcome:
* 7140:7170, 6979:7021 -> 0.90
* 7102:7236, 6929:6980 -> 0.91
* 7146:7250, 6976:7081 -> 0.92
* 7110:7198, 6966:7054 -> 0.89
